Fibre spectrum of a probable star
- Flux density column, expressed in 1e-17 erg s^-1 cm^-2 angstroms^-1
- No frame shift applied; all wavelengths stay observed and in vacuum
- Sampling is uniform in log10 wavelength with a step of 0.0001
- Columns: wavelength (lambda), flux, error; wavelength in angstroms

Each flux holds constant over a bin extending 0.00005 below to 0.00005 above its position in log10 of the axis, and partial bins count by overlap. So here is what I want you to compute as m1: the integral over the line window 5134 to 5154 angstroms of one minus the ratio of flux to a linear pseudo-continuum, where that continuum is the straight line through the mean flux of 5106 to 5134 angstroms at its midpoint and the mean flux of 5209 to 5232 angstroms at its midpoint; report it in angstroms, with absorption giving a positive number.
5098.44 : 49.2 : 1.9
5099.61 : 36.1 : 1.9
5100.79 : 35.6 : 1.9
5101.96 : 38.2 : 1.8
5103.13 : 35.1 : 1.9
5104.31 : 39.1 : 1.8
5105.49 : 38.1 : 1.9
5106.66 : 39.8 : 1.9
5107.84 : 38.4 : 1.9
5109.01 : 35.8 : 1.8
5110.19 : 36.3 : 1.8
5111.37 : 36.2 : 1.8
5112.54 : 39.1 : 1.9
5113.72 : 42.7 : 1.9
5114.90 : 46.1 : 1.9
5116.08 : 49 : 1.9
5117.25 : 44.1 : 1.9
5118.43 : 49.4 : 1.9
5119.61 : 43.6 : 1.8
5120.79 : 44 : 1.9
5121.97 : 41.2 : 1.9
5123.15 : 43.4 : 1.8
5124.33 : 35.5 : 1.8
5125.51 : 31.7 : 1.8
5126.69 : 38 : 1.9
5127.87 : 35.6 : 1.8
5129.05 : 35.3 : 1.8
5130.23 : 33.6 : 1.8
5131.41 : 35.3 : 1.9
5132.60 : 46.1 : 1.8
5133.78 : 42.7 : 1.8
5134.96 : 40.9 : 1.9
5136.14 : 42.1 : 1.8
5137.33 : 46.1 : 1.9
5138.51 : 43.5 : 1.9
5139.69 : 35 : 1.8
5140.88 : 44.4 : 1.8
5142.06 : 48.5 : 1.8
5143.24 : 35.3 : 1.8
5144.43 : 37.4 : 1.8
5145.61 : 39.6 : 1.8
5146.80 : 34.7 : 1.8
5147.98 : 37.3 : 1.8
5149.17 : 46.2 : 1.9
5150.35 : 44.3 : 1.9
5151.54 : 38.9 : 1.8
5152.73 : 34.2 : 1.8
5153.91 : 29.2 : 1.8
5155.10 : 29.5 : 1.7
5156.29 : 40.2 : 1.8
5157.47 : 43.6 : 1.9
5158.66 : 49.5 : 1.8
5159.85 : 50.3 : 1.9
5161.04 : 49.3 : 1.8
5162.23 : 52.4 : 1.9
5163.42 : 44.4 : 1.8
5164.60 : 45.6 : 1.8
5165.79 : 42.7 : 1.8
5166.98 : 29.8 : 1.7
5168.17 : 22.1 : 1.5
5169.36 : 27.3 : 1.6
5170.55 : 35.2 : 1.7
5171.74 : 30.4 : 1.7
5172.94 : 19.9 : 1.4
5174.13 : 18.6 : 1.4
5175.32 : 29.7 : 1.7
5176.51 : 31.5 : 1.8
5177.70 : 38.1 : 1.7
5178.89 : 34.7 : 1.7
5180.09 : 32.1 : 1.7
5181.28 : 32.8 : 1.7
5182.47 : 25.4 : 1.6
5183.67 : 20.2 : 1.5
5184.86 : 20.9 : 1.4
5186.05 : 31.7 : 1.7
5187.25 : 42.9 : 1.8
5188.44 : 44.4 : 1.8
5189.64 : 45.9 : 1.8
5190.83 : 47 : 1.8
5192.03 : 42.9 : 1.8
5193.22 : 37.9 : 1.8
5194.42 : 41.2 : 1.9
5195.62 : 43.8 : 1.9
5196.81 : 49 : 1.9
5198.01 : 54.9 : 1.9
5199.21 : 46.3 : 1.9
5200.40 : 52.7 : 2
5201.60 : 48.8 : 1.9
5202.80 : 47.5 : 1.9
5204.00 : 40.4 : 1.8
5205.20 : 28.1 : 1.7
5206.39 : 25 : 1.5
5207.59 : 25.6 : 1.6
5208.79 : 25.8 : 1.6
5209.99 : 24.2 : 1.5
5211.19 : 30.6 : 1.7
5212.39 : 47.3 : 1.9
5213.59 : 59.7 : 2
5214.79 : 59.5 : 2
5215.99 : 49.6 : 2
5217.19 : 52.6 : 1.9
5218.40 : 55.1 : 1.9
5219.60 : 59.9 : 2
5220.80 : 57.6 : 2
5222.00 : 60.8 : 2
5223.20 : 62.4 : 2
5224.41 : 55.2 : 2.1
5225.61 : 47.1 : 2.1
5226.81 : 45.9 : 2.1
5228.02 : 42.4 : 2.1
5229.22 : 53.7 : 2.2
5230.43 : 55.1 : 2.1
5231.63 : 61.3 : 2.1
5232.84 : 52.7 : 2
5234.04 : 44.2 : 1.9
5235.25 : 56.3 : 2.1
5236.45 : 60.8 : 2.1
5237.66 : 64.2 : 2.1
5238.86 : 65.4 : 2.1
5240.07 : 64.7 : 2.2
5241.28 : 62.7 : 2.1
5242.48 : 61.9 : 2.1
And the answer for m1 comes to 1.2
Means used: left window 40.1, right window 51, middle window 40.2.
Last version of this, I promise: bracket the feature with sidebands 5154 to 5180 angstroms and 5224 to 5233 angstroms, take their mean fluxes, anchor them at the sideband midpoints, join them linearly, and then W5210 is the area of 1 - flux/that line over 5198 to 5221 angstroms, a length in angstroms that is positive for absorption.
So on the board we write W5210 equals 1.4 angstroms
